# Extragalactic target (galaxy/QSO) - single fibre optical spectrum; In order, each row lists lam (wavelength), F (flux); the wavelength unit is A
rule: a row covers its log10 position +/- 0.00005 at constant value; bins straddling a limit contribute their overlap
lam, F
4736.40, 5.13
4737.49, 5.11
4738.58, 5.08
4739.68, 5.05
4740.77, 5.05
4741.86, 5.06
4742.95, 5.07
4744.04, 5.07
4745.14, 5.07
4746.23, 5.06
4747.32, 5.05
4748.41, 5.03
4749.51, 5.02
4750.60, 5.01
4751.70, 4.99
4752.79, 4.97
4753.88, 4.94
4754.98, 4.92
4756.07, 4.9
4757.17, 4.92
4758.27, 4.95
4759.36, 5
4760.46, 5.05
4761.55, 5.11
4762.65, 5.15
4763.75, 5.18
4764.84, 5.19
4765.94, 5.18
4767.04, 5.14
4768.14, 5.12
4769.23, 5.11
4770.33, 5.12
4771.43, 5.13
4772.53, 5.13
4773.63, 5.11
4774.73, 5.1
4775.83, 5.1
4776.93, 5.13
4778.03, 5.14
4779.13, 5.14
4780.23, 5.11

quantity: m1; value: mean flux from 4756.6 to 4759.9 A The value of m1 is 4.95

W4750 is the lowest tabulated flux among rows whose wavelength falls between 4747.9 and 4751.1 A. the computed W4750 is 5.01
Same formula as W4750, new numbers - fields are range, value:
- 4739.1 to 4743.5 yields 5.05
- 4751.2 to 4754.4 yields 4.94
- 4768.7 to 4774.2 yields 5.11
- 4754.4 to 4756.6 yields 4.9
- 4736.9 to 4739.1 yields 5.08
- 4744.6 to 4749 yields 5.03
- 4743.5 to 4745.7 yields 5.07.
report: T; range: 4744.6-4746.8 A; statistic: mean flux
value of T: 5.08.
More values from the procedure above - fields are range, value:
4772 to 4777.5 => 5.11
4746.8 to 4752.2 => 5.01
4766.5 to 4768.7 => 5.14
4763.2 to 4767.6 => 5.17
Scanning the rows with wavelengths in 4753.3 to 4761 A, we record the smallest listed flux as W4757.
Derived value 4.9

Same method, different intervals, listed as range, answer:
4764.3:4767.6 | 5.14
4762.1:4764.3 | 5.15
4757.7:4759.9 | 4.95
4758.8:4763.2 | 5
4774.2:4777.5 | 5.1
